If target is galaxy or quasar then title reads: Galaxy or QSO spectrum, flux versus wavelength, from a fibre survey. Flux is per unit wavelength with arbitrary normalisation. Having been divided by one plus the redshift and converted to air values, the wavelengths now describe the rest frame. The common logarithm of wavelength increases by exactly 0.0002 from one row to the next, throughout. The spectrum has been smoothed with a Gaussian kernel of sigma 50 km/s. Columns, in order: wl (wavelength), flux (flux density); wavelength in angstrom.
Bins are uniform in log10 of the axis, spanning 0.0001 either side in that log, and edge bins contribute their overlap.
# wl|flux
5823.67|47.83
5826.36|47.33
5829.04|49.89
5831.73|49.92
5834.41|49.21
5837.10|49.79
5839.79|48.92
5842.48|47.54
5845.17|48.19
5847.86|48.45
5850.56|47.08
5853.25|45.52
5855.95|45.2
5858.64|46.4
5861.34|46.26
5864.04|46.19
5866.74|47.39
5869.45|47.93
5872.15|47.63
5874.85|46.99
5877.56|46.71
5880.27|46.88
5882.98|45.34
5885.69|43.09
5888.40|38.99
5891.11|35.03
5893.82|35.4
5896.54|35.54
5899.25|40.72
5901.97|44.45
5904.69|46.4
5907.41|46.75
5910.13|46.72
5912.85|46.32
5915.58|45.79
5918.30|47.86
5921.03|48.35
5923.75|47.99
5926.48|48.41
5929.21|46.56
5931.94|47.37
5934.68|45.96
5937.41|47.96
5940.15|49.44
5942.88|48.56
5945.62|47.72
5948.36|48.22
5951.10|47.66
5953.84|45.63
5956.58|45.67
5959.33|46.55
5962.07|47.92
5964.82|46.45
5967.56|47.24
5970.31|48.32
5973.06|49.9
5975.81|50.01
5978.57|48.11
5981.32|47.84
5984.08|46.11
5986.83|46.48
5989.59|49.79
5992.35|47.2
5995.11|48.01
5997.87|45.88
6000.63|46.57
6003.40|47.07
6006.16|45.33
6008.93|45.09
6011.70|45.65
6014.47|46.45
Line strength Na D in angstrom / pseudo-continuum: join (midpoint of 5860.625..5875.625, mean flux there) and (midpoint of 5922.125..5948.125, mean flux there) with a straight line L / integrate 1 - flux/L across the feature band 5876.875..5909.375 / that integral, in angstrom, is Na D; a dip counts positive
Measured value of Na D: 3.6 angstrom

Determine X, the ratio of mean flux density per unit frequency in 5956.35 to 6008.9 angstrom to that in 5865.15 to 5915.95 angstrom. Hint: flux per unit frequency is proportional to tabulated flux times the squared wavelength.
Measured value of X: 1.1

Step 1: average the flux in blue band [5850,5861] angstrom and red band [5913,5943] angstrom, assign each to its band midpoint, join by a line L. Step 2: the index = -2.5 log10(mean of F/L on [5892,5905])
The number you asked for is 0.178 mag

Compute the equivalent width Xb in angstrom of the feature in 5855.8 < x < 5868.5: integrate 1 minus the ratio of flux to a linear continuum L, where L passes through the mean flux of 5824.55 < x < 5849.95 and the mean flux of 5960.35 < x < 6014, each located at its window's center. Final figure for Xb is 0.5 angstrom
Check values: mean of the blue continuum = 48.7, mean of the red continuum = 47.3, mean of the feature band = 46.4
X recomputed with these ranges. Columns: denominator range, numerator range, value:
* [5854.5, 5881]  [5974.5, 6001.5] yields 1.06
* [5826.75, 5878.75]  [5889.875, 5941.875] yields 0.96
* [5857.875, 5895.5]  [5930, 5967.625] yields 1.10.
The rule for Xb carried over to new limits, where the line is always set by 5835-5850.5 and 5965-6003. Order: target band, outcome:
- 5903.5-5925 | 0.5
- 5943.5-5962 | 0.3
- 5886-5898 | 2.8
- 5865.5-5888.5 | 1.1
